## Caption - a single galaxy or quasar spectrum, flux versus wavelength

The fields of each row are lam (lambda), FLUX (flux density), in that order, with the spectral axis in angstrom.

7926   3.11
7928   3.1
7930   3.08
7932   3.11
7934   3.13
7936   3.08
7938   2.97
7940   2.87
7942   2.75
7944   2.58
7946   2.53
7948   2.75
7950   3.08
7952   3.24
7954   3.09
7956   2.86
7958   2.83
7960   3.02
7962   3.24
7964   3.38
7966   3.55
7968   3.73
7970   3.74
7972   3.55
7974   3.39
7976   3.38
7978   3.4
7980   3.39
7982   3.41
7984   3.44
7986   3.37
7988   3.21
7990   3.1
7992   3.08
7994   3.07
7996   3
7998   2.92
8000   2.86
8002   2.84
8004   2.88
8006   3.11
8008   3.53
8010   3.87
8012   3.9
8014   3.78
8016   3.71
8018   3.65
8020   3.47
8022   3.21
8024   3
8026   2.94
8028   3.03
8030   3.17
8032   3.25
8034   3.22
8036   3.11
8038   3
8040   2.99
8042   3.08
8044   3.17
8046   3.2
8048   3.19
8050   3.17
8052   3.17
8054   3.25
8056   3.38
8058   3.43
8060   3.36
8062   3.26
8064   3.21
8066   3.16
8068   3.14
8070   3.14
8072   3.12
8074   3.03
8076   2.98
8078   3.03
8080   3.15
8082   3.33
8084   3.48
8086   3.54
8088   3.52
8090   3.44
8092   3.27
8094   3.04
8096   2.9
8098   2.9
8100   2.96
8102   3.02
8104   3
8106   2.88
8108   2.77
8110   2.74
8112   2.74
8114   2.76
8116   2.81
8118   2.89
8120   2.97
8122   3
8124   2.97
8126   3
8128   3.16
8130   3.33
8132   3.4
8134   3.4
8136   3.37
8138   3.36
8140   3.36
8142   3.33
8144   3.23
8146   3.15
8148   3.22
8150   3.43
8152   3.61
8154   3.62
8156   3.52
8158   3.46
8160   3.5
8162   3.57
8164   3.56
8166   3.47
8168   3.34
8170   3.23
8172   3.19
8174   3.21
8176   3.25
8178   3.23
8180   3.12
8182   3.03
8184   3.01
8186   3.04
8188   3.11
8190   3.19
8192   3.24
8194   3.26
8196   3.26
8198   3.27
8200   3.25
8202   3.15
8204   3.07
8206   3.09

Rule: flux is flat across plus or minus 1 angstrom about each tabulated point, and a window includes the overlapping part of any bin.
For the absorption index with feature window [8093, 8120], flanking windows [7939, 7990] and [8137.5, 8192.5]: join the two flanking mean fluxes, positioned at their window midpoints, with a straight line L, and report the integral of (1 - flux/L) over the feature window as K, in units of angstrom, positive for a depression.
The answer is 3.2 angstrom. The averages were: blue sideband 3.19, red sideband 3.31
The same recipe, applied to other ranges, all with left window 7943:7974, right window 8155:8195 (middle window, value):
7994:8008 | 0.84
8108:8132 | 2.15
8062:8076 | 0.37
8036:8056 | 0.35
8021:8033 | 0.35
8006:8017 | -1.78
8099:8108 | 0.81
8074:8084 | 0.23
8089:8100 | 0.46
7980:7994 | -0.42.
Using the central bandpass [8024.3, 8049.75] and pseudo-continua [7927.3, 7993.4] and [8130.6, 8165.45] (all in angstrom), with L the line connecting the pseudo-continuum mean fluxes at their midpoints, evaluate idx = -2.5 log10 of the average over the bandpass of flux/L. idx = 0.05 mag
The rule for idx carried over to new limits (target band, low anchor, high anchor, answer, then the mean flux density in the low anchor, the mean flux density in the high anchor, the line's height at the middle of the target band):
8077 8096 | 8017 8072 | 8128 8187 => -0.01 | 3.2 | 3.33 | 3.24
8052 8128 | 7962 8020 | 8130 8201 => 0.08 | 3.37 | 3.31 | 3.33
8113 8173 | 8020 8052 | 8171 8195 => -0.04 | 3.13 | 3.16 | 3.15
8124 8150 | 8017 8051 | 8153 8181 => 0.02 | 3.17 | 3.38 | 3.33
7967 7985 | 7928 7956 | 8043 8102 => -0.16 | 2.95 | 3.2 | 3.01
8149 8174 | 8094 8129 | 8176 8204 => -0.12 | 2.91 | 3.17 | 3.07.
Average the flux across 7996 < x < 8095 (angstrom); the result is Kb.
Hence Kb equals 3.24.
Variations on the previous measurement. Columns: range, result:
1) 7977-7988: 3.38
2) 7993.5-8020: 3.33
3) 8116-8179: 3.29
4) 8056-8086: 3.22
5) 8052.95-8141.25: 3.14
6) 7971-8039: 3.27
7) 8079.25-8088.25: 3.4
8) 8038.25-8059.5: 3.2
